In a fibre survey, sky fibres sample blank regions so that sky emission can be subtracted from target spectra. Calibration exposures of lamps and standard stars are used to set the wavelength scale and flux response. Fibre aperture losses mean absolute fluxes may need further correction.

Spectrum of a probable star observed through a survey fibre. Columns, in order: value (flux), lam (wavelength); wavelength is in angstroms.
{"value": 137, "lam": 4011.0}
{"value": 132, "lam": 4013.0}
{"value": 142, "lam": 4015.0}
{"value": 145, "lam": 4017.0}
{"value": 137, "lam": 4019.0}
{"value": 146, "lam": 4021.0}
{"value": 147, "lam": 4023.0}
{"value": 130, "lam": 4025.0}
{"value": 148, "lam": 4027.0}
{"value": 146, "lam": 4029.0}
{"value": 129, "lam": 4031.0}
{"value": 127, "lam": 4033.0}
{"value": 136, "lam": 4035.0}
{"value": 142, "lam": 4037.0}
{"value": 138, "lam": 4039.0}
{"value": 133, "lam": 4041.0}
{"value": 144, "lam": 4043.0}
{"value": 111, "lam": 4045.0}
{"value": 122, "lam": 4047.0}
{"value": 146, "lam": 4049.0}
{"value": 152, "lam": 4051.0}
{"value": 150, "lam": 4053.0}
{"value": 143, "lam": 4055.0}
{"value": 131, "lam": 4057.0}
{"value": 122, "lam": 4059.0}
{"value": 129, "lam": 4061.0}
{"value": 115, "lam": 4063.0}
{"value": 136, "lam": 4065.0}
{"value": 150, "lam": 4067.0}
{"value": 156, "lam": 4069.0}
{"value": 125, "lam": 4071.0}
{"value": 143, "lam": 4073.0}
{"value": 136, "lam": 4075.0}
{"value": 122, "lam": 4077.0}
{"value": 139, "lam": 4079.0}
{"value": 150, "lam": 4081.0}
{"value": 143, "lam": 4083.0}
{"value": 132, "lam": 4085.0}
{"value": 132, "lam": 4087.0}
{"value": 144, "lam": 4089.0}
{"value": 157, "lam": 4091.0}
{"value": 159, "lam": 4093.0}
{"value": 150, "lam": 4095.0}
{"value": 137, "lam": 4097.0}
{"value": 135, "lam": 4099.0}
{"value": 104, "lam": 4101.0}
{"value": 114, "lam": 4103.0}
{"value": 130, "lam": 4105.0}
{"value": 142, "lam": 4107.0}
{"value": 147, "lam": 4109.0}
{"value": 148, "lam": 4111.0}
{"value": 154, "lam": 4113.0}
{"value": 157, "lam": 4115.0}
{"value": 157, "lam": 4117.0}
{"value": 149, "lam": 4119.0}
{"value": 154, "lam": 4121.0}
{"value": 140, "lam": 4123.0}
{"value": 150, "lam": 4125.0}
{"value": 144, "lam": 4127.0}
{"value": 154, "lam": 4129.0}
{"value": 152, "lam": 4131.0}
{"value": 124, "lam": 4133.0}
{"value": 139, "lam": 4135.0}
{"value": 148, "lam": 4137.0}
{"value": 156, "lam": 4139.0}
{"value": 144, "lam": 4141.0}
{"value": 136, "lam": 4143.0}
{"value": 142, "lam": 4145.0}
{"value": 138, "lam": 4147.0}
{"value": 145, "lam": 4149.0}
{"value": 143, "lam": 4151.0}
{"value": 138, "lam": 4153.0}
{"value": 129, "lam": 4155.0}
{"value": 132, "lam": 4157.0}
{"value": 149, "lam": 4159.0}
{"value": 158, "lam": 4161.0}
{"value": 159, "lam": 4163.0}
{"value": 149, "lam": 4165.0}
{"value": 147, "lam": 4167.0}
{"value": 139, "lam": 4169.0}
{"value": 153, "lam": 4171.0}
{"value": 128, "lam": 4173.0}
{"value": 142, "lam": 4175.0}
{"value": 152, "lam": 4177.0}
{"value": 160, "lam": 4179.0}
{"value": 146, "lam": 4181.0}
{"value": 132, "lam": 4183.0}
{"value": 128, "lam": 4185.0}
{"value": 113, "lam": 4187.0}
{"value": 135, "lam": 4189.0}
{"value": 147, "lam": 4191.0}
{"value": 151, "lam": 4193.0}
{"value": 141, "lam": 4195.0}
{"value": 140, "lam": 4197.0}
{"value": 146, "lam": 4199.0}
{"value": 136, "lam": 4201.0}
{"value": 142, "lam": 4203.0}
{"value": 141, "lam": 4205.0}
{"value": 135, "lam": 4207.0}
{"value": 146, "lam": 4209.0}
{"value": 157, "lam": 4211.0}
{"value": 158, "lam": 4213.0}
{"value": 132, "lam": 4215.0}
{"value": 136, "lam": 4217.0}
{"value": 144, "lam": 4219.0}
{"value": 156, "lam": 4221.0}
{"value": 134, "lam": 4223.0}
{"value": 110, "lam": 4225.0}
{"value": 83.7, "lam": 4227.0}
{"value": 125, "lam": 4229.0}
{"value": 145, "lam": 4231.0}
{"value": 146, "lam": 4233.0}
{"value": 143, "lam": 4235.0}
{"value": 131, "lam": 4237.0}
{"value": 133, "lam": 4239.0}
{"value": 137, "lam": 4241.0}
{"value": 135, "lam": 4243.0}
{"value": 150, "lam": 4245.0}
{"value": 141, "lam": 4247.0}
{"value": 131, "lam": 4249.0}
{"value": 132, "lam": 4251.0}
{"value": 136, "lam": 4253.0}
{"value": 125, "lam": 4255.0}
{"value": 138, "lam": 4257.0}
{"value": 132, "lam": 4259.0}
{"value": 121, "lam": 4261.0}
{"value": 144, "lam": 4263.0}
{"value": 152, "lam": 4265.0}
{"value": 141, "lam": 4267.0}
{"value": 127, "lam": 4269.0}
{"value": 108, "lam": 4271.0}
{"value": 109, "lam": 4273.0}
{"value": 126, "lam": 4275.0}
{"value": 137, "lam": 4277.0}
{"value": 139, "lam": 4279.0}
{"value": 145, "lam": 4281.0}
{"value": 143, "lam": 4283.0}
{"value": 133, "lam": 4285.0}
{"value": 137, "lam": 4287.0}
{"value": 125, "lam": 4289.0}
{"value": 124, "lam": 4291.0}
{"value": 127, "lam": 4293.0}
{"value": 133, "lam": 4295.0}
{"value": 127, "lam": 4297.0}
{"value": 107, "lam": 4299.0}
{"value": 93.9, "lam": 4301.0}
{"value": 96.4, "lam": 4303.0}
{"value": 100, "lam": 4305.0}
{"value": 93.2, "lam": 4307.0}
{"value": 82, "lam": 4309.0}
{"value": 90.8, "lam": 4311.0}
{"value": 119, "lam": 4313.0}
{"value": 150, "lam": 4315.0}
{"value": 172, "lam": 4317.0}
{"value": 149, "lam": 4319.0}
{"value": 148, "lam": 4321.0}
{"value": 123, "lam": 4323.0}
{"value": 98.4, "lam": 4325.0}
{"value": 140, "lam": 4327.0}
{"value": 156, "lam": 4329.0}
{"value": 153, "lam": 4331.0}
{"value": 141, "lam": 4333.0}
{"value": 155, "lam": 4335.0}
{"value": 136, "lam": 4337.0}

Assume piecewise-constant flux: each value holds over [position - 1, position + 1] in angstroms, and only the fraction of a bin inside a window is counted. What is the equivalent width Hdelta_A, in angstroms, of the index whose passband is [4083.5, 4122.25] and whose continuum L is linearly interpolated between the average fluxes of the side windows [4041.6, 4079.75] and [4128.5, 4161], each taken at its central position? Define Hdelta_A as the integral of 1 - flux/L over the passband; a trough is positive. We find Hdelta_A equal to -1.0 angstroms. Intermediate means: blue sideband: 135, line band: 142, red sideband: 142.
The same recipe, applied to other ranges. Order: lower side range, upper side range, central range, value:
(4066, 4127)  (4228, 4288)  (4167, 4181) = -0.7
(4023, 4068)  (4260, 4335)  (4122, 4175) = -4.5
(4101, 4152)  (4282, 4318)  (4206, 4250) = -2.5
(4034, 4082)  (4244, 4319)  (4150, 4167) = -1.6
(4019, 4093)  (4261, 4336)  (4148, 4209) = -4.1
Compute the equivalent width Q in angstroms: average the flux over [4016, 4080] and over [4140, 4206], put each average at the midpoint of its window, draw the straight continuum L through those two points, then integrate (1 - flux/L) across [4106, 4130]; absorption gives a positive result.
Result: -1.73 angstroms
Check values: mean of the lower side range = 137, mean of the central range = 150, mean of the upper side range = 142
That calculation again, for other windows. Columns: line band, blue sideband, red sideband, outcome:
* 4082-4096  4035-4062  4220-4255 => -1.1 angstroms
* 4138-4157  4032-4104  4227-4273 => -0.8 angstroms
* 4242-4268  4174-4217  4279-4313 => -2.0 angstroms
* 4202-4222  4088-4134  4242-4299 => -1.2 angstroms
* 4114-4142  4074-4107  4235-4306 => -2.6 angstroms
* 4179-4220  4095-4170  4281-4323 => -1.8 angstroms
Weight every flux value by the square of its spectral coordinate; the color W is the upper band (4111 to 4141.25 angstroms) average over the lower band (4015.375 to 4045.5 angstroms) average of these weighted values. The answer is 1.1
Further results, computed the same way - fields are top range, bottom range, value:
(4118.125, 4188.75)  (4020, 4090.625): 1.09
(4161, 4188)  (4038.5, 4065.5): 1.13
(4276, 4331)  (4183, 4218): 0.94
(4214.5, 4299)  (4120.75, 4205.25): 0.97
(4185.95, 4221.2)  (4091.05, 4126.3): 1.04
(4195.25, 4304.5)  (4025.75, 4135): 1.03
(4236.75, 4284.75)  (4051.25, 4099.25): 1.05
